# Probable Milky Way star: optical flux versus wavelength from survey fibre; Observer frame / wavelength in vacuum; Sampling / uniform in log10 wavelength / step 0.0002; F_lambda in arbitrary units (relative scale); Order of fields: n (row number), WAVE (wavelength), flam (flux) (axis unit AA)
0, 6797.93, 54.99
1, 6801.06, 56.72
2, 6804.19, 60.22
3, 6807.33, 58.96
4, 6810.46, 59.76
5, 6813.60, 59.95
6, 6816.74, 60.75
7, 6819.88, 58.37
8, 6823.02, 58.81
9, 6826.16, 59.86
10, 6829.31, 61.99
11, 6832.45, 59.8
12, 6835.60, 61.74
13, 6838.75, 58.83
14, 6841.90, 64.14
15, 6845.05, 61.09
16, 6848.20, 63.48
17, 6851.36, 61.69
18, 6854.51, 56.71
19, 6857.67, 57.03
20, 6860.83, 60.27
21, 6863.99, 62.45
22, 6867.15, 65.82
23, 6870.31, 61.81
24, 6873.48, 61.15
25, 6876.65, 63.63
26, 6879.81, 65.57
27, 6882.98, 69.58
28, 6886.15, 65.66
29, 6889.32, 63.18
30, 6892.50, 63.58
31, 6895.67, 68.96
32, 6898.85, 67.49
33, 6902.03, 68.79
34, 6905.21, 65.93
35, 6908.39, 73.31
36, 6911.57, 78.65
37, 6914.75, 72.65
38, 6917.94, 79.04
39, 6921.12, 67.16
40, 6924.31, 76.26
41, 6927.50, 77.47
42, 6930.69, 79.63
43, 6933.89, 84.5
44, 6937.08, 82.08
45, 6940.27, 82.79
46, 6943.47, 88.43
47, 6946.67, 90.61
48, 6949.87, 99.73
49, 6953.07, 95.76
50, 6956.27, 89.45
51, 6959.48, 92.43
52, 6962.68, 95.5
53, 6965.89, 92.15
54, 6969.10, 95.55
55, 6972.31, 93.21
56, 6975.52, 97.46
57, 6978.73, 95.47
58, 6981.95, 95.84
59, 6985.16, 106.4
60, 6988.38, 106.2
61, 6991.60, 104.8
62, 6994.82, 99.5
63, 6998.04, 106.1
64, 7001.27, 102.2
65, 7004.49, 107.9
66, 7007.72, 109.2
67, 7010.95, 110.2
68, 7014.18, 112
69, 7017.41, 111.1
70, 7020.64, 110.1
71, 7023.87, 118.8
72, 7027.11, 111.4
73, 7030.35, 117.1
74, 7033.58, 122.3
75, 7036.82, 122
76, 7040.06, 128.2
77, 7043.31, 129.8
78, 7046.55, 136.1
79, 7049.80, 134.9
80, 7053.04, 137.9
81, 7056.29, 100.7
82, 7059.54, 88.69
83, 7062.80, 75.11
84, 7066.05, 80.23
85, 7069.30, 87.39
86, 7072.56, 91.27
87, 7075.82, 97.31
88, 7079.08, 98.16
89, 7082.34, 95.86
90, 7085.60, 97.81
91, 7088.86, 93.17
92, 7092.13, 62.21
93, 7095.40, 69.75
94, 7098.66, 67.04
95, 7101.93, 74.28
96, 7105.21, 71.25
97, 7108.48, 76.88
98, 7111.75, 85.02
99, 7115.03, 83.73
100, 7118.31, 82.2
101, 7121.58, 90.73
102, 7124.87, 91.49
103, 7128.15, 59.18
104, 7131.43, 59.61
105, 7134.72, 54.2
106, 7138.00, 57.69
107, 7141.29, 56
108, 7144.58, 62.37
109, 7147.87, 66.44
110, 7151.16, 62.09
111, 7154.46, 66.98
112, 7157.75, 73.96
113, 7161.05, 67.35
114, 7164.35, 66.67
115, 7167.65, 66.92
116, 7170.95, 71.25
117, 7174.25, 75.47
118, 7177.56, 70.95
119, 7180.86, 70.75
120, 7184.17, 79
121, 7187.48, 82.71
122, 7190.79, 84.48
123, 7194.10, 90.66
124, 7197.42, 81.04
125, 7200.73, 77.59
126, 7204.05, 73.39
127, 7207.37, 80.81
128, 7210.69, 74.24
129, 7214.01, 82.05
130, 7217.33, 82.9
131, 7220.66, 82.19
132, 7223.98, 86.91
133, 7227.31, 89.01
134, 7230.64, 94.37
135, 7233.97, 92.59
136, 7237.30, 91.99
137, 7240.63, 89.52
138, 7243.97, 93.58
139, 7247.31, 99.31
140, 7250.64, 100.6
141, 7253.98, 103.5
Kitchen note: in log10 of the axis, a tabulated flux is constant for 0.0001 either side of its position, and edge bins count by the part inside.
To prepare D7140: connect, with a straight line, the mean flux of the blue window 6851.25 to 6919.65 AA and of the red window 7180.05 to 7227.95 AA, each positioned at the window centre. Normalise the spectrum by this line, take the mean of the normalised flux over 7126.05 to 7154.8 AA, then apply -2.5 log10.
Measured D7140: 0.27 mag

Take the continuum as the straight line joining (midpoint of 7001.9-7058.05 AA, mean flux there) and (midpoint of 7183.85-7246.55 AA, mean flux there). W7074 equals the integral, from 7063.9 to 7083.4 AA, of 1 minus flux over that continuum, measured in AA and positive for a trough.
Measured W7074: 3.4 AA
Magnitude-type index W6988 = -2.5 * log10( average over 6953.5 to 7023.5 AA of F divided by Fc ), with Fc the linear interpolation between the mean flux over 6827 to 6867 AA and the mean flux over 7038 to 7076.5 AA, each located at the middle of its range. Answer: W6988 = -0.10 mag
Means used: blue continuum 60.9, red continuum 108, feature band 102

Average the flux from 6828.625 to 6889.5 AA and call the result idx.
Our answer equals 62.3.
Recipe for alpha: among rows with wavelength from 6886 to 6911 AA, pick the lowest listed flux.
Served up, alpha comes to 63.18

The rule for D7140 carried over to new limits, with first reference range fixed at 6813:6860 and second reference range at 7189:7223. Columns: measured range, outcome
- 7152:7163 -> 0.14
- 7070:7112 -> -0.12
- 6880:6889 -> -0.06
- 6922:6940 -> -0.21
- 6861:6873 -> -0.01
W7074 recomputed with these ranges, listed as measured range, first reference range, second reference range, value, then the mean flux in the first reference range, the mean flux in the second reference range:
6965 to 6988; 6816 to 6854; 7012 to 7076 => -0.6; 60.8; 111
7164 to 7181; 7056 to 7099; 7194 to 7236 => 2.8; 86.2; 83.5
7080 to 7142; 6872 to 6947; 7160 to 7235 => 1.3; 72.9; 79.3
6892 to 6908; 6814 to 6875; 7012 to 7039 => 2.1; 60.8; 116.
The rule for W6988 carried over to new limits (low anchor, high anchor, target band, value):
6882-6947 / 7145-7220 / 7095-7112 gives 0.02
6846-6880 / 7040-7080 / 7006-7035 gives -0.17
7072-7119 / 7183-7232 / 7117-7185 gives 0.20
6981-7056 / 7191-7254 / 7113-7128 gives 0.20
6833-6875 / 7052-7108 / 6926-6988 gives -0.25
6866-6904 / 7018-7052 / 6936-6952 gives -0.01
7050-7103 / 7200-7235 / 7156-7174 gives 0.22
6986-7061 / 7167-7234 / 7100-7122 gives 0.22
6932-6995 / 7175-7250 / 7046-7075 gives -0.13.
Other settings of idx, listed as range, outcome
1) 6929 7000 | 94.3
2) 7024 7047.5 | 123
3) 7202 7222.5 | 79.3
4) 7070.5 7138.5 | 79.4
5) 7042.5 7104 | 95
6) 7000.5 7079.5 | 110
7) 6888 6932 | 71.6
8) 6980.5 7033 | 108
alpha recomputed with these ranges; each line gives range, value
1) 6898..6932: 65.93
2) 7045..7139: 54.2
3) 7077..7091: 93.17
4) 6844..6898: 56.71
